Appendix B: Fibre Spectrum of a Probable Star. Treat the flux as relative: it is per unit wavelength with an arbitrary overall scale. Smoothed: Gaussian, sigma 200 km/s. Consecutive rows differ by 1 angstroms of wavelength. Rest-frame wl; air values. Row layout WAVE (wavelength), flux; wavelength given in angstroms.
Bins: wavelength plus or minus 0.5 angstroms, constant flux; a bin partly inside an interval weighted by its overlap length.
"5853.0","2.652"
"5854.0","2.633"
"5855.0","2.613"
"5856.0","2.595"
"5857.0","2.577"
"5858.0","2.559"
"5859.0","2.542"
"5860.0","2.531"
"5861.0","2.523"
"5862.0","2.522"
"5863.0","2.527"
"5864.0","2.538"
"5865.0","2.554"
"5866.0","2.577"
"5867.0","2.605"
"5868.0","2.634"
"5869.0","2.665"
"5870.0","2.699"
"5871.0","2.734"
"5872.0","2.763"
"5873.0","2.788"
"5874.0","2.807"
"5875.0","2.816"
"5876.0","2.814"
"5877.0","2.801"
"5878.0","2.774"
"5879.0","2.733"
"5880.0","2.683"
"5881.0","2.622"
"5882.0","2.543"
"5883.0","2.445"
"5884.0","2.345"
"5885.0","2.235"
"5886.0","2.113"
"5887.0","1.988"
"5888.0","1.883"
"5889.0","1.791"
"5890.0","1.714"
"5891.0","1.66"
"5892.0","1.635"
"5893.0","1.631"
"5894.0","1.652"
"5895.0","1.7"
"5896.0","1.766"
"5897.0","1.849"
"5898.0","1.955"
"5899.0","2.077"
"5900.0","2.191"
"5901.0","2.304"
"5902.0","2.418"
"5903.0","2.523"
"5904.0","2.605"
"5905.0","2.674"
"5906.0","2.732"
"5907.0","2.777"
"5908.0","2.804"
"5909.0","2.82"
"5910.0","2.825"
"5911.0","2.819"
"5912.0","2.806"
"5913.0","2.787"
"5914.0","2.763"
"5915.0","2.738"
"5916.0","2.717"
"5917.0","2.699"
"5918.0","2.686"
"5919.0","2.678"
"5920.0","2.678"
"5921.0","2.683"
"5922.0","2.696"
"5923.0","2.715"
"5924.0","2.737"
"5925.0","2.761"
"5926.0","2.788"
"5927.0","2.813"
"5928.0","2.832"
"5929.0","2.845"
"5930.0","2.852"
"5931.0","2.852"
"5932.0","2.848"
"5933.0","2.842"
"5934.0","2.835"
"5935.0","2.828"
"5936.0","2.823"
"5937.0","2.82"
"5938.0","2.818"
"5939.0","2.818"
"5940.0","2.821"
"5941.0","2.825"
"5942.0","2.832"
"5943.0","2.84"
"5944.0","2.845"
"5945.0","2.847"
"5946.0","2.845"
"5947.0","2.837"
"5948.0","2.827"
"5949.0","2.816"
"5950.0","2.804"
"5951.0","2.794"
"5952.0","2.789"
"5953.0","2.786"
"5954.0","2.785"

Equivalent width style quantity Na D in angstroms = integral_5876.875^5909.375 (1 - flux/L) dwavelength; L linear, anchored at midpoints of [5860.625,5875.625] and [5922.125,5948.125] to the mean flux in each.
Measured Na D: 5.6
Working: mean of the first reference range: 2.65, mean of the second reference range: 2.82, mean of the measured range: 2.25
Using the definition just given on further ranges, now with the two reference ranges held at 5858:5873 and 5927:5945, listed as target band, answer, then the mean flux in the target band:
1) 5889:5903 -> 4.13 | 1.91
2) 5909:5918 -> -0.02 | 2.77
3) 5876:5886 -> 0.34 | 2.56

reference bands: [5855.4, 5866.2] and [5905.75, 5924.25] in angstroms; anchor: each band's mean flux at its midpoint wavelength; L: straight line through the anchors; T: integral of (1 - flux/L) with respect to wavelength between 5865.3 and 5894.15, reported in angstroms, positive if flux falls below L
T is 2.4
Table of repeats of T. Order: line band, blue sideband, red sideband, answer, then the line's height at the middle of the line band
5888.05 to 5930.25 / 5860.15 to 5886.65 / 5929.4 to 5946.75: 4.5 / 2.73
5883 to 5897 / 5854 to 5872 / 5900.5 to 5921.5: 4.1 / 2.65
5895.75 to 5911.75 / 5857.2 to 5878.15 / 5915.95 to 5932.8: 1.5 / 2.72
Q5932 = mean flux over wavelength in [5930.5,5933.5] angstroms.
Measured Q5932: 2.85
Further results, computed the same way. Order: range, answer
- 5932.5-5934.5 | 2.84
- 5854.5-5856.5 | 2.6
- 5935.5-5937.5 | 2.82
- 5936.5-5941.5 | 2.82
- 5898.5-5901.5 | 2.19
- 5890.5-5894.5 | 1.64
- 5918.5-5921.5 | 2.68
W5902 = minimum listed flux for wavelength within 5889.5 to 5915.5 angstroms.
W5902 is 1.631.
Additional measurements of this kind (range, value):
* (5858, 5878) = 2.522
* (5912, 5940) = 2.678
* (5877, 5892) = 1.635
